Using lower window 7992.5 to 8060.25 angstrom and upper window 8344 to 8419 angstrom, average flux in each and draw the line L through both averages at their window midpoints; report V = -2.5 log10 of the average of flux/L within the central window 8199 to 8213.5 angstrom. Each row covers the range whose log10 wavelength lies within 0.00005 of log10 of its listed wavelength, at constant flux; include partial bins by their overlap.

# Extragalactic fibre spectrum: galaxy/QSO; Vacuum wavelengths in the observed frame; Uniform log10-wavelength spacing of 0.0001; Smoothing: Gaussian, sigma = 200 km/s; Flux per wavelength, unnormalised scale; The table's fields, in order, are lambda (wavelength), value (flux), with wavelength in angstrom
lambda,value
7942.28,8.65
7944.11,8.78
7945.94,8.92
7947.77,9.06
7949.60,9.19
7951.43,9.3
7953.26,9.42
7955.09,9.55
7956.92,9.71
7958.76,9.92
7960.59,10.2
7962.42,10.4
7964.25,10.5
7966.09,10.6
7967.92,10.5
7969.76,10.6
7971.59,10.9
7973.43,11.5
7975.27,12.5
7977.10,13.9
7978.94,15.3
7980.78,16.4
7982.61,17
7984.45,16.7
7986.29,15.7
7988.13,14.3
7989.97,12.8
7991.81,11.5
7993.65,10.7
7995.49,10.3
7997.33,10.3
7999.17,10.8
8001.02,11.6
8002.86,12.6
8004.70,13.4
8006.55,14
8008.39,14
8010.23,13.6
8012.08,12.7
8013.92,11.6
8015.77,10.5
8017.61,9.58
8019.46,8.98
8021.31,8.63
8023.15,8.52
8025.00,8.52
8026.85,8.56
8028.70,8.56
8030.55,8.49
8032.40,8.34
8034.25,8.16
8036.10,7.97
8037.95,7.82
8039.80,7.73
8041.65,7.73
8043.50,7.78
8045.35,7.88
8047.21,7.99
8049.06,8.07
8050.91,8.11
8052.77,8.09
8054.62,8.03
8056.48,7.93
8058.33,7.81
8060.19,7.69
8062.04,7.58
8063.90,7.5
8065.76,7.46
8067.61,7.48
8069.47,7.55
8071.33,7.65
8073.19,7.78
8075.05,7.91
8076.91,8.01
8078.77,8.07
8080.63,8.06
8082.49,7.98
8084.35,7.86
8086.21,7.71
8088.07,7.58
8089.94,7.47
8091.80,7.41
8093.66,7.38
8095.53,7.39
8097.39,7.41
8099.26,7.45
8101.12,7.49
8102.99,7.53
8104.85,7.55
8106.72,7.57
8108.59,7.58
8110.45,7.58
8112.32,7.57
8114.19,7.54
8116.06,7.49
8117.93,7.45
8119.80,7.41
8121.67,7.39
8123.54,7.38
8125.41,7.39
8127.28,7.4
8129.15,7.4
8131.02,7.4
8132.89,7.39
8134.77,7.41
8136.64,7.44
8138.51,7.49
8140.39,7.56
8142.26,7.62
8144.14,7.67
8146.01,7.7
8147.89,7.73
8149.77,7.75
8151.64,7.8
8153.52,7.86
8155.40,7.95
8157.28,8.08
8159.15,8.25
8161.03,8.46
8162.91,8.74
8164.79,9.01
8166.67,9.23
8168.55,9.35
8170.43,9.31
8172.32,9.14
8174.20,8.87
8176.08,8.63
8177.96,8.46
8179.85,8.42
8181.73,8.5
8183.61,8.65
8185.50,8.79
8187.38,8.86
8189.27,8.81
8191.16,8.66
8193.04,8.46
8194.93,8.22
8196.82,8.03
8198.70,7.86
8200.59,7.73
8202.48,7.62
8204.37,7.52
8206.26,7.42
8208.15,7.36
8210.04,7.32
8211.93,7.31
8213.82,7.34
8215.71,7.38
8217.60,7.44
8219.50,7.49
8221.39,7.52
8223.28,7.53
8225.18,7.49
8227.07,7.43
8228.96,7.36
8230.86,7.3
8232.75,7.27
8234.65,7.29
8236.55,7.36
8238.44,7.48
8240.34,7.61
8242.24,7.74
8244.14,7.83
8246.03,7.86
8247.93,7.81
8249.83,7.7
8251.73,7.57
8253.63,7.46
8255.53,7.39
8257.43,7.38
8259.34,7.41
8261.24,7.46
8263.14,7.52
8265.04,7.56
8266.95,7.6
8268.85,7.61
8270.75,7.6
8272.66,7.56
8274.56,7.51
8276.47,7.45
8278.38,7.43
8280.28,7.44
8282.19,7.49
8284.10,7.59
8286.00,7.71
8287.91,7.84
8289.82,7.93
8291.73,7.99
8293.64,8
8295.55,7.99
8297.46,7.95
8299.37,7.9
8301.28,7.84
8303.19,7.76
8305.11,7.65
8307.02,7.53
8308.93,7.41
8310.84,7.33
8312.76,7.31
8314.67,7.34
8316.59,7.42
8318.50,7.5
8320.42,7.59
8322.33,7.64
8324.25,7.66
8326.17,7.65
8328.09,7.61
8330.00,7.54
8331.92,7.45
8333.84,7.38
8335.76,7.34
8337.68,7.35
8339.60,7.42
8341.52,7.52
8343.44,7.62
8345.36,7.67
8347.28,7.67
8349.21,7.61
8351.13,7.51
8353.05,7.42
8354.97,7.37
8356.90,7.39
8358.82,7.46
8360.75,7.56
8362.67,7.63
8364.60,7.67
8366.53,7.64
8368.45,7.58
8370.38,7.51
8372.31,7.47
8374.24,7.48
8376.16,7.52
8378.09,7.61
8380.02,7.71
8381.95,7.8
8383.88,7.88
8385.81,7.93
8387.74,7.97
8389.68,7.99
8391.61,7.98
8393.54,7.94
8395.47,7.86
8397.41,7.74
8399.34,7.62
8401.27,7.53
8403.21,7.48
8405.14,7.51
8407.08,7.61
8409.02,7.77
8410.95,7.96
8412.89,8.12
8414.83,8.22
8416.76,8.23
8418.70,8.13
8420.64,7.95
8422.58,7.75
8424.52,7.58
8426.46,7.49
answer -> 0.16 mag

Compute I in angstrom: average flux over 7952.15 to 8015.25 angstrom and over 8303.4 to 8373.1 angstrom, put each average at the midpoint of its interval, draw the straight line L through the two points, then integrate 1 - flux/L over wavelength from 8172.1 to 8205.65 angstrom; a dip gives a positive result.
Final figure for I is 4.0 angstrom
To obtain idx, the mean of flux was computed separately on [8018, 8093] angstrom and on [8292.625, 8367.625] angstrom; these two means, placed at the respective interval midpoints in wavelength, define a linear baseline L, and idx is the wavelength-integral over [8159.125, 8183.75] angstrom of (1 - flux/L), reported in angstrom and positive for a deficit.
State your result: -3.2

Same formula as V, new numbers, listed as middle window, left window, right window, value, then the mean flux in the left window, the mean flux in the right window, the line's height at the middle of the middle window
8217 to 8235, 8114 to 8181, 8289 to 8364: 0.06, 8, 7.59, 7.82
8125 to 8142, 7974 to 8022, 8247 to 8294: 0.34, 12.7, 7.59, 10.1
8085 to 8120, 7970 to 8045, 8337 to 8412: 0.34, 11.2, 7.64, 10.3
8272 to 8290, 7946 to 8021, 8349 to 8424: 0.16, 11.7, 7.72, 8.78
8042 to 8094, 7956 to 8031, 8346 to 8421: 0.37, 11.6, 7.72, 10.9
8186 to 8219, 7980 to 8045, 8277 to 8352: 0.13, 11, 7.6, 8.86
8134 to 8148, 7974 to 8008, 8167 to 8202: 0.26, 13.3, 8.59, 9.65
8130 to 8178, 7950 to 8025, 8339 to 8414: 0.22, 11.7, 7.66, 9.98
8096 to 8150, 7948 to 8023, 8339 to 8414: 0.34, 11.7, 7.66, 10.3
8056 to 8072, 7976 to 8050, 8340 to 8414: 0.35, 11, 7.67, 10.5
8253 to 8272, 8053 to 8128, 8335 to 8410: 0.02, 7.62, 7.63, 7.62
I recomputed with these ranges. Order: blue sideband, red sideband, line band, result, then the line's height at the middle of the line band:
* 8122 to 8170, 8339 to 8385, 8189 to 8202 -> -0.61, 7.83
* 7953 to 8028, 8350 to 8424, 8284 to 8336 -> 5.21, 8.49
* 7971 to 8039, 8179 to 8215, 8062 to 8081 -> 4.76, 10.3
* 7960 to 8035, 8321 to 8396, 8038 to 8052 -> 3.99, 11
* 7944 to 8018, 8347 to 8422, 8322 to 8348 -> 2.16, 8.22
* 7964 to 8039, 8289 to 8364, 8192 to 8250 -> 8.21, 8.84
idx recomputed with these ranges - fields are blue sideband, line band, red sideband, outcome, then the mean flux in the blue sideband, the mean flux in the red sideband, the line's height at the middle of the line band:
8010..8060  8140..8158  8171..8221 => 1.1 angstrom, 8.72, 8.09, 8.27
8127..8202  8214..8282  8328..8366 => 3.3 angstrom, 8.21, 7.51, 7.89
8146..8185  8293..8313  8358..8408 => 0.7 angstrom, 8.49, 7.68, 7.98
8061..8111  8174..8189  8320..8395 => -2.0 angstrom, 7.63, 7.61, 7.62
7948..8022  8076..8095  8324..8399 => 5.2 angstrom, 11.8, 7.62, 10.7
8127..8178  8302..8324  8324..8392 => 0.6 angstrom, 8.12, 7.6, 7.71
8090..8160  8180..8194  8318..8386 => -2.0 angstrom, 7.56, 7.56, 7.56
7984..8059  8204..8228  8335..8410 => 3.6 angstrom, 10.1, 7.63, 8.74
